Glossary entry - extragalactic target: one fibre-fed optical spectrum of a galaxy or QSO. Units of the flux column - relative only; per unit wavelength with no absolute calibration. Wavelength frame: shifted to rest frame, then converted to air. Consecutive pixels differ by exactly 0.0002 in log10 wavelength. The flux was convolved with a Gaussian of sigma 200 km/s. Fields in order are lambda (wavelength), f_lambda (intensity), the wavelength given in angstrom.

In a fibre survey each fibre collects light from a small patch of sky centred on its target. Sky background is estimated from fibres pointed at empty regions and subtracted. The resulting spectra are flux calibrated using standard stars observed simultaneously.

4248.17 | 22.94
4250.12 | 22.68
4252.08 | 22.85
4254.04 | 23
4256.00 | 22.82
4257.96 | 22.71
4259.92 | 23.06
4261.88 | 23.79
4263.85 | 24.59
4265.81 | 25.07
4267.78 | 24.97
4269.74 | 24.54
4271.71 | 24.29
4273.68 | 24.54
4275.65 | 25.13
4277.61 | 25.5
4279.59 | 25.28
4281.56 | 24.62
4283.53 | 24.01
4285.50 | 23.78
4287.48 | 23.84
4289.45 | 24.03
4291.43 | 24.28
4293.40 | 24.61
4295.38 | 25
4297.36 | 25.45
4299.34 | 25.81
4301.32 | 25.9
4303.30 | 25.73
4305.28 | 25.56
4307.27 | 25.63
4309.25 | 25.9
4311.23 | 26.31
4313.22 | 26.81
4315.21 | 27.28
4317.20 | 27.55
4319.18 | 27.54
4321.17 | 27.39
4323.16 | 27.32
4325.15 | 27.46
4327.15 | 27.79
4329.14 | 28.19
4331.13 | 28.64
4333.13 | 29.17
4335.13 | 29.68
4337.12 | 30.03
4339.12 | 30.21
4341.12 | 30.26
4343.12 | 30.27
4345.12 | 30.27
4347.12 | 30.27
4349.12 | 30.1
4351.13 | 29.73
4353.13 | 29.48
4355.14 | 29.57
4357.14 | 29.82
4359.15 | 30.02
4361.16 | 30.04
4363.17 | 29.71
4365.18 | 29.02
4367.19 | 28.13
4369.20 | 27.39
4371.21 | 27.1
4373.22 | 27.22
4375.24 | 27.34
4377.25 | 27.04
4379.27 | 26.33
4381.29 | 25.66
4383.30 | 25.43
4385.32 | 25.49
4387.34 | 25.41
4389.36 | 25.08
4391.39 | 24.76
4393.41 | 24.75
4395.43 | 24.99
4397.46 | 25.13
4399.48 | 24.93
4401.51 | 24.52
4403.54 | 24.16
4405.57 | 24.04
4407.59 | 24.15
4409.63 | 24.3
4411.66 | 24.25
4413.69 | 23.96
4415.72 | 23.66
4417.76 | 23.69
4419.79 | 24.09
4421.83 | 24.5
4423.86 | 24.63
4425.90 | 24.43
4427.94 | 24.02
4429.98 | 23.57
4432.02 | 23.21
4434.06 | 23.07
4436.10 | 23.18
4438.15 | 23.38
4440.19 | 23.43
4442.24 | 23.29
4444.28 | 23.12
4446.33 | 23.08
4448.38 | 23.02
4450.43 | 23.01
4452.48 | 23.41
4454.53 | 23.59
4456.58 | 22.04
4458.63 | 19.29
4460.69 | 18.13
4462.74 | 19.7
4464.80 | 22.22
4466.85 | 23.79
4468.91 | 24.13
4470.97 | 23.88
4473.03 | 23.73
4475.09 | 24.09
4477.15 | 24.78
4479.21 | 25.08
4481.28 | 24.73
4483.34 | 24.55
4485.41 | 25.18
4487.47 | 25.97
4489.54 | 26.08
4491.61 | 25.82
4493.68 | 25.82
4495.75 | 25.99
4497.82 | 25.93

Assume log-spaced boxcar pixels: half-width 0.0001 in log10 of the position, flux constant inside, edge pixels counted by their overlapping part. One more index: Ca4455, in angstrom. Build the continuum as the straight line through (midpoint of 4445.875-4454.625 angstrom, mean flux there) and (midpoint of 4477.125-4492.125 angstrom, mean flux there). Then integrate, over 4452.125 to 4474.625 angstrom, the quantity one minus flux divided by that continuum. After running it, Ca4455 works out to 1.7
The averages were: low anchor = 23.2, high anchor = 25.3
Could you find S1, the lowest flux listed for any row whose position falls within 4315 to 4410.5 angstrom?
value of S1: 24.04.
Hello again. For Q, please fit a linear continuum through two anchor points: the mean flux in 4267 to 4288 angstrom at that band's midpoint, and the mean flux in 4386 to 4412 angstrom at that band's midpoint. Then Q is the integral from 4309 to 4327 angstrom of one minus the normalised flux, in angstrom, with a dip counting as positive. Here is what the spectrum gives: -1.8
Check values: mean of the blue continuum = 24.6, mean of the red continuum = 24.7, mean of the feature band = 27.1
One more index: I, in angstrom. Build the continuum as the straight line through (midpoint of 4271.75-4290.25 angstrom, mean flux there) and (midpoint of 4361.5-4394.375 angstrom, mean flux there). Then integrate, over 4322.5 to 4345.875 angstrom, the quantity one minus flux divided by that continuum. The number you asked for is -3.10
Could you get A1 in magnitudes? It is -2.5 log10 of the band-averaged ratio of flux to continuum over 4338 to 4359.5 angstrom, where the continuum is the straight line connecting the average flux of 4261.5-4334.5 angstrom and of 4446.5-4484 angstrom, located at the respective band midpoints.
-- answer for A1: -0.201 mag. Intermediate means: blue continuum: 25.8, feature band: 30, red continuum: 22.9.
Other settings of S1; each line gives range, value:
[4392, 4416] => 23.66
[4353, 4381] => 26.33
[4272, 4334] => 23.78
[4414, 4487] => 18.13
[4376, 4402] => 24.52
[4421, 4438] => 23.07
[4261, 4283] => 23.79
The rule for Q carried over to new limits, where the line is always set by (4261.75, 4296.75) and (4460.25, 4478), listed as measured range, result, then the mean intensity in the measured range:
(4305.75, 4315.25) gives -0.8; 26.2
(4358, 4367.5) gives -2.3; 29.5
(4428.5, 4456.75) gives -0.2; 23.2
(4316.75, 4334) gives -2.7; 27.9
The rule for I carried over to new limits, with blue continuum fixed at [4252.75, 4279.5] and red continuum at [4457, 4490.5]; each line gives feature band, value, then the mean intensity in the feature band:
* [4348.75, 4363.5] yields -3.7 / 29.8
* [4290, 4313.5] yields -1.4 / 25.5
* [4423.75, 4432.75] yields -0.1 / 23.9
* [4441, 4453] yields 0.2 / 23.1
